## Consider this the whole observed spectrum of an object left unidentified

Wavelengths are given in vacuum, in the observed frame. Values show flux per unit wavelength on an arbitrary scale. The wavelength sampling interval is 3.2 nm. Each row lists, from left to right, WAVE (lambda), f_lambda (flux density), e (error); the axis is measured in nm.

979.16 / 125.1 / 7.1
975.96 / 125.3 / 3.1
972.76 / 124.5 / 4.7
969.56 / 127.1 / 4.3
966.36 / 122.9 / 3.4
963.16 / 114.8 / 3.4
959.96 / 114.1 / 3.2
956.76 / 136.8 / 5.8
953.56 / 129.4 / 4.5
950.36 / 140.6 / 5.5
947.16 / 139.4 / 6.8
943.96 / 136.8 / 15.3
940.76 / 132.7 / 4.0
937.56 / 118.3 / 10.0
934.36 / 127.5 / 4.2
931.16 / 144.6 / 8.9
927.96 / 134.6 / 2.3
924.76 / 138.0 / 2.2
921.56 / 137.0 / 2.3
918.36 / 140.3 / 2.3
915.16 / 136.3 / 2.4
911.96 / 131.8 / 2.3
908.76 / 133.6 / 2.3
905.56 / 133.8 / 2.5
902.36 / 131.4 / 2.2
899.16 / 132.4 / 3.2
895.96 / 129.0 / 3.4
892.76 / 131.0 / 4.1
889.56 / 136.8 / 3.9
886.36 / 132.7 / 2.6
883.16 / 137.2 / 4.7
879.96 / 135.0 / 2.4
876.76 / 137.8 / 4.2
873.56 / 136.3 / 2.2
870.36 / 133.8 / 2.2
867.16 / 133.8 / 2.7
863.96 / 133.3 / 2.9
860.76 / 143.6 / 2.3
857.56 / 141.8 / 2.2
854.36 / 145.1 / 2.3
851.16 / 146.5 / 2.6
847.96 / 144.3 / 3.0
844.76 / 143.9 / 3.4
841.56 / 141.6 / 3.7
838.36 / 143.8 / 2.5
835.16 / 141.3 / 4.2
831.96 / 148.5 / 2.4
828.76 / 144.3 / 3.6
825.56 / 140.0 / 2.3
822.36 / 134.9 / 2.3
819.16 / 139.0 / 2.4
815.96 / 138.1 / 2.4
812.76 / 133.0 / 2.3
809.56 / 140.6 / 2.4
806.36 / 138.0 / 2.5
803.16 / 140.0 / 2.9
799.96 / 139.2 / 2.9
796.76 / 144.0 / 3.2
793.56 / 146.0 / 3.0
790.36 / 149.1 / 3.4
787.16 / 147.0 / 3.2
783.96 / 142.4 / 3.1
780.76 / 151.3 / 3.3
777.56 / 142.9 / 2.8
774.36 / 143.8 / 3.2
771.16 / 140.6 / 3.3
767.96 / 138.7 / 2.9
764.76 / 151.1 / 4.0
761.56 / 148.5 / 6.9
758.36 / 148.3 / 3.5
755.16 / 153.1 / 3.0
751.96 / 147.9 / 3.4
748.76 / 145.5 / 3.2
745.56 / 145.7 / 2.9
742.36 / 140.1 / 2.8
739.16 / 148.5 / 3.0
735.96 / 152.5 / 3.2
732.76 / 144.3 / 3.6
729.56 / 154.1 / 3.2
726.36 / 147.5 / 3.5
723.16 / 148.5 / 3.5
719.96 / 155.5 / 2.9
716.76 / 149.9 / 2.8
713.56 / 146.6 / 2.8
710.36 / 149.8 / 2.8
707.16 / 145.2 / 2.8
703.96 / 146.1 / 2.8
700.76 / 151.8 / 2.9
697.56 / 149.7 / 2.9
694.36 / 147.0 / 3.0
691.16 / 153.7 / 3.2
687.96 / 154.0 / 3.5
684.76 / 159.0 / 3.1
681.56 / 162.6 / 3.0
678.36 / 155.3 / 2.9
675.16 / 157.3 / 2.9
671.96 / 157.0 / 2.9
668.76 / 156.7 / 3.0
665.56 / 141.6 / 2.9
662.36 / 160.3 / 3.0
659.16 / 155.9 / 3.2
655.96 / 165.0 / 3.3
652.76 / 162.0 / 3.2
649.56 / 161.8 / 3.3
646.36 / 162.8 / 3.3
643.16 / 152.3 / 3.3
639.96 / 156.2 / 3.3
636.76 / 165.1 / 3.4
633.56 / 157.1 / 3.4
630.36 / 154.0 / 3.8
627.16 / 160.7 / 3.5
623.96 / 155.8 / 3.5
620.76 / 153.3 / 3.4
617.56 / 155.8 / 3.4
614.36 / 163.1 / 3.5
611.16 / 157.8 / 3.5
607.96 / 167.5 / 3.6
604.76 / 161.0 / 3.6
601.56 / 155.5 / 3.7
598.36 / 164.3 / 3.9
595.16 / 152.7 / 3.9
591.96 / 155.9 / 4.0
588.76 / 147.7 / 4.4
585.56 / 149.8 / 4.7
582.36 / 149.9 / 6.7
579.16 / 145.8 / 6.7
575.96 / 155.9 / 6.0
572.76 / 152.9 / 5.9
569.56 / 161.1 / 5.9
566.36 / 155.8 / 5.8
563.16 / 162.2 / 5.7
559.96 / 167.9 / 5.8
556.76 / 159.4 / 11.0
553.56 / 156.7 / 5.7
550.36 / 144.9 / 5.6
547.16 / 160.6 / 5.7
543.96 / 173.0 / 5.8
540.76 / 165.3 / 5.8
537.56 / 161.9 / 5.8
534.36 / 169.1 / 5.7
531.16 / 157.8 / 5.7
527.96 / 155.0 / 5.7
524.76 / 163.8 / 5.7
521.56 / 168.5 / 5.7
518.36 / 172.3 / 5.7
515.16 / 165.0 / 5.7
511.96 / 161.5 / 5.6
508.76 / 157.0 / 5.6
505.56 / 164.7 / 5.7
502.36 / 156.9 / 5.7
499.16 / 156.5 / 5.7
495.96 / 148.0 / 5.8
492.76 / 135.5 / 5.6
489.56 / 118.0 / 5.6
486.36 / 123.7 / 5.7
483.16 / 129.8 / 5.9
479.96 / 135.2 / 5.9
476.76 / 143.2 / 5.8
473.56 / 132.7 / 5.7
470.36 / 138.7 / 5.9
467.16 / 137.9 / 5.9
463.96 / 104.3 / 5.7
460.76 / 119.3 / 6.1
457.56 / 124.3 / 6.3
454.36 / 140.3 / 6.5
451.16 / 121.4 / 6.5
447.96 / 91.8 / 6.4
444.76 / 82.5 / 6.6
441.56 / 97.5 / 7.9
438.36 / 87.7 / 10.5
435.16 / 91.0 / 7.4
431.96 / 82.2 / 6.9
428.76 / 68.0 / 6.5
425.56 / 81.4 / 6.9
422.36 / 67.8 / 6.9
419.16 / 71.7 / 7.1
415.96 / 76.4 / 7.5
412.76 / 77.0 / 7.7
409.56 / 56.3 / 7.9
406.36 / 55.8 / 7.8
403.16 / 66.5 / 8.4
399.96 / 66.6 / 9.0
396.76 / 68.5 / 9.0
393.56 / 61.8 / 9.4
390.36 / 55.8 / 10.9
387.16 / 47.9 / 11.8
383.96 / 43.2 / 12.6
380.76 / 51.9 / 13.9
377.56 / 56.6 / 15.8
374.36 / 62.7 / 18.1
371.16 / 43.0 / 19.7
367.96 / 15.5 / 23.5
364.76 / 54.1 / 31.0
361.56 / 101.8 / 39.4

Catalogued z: 0.13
